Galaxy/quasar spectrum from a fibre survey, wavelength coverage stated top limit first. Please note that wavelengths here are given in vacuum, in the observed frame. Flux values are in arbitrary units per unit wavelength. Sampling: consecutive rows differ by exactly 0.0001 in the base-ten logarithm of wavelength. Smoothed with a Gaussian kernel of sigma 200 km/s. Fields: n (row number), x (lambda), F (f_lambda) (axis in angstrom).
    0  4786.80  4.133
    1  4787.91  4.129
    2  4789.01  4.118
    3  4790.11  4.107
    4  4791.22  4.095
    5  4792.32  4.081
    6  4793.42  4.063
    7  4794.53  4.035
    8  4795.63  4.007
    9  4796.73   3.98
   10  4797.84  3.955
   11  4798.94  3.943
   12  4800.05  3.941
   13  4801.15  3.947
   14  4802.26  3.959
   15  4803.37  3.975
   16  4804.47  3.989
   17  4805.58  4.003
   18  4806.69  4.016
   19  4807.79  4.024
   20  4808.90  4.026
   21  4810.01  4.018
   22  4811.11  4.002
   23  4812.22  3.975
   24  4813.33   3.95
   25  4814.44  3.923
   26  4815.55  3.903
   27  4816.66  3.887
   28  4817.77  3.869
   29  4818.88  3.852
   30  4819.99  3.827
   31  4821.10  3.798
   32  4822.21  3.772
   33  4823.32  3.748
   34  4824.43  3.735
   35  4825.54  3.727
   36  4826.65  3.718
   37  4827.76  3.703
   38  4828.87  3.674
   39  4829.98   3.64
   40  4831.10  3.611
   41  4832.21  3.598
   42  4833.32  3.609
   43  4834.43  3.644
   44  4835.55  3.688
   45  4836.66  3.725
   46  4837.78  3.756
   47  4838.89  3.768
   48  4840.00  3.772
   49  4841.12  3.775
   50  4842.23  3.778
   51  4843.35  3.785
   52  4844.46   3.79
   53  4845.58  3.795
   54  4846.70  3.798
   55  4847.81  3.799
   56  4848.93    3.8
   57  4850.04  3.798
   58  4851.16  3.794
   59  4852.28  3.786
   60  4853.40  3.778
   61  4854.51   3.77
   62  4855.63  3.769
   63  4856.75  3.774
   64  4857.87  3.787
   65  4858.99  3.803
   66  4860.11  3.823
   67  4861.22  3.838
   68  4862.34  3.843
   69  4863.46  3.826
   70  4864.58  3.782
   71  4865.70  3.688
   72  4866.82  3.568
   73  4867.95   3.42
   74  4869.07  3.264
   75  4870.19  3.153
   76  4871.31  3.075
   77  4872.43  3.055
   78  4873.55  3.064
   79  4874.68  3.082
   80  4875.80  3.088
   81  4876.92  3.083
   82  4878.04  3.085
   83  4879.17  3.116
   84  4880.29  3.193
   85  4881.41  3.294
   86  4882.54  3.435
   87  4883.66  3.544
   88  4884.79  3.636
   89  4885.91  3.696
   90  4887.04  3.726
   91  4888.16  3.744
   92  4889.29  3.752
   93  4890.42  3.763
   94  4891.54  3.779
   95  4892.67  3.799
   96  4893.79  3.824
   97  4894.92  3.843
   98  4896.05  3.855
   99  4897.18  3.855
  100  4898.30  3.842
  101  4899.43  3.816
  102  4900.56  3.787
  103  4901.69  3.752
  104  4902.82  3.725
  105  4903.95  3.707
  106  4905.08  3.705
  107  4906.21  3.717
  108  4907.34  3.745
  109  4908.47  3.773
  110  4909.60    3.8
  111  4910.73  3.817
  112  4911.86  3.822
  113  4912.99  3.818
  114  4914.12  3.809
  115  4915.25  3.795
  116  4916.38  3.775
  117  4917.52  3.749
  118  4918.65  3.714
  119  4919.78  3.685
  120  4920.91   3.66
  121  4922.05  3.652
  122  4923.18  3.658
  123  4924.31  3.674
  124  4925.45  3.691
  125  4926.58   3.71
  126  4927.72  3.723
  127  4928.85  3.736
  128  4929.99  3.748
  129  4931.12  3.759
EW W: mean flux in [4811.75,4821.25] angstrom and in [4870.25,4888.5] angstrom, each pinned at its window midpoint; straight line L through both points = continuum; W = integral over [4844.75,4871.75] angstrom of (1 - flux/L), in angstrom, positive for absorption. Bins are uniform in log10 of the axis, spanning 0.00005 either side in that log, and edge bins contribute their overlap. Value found -1.5 angstrom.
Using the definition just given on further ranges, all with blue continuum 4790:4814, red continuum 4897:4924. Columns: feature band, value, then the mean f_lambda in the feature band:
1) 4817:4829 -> 0.56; 3.77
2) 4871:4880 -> 1.76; 3.09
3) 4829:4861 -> 1.26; 3.75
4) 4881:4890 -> 0.47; 3.61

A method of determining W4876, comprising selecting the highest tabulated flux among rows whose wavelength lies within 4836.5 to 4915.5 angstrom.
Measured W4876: 3.855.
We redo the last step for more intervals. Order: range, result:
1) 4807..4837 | 4.026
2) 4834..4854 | 3.8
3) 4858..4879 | 3.843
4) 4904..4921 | 3.822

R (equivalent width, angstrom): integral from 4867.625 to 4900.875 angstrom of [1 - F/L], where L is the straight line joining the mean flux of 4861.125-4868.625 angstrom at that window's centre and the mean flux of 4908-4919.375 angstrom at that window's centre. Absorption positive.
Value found 2.2 angstrom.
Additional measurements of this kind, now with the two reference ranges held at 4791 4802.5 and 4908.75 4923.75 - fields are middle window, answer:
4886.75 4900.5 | 0.00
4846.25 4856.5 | 0.26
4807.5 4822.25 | 0.16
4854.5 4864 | 0.16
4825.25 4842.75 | 1.00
